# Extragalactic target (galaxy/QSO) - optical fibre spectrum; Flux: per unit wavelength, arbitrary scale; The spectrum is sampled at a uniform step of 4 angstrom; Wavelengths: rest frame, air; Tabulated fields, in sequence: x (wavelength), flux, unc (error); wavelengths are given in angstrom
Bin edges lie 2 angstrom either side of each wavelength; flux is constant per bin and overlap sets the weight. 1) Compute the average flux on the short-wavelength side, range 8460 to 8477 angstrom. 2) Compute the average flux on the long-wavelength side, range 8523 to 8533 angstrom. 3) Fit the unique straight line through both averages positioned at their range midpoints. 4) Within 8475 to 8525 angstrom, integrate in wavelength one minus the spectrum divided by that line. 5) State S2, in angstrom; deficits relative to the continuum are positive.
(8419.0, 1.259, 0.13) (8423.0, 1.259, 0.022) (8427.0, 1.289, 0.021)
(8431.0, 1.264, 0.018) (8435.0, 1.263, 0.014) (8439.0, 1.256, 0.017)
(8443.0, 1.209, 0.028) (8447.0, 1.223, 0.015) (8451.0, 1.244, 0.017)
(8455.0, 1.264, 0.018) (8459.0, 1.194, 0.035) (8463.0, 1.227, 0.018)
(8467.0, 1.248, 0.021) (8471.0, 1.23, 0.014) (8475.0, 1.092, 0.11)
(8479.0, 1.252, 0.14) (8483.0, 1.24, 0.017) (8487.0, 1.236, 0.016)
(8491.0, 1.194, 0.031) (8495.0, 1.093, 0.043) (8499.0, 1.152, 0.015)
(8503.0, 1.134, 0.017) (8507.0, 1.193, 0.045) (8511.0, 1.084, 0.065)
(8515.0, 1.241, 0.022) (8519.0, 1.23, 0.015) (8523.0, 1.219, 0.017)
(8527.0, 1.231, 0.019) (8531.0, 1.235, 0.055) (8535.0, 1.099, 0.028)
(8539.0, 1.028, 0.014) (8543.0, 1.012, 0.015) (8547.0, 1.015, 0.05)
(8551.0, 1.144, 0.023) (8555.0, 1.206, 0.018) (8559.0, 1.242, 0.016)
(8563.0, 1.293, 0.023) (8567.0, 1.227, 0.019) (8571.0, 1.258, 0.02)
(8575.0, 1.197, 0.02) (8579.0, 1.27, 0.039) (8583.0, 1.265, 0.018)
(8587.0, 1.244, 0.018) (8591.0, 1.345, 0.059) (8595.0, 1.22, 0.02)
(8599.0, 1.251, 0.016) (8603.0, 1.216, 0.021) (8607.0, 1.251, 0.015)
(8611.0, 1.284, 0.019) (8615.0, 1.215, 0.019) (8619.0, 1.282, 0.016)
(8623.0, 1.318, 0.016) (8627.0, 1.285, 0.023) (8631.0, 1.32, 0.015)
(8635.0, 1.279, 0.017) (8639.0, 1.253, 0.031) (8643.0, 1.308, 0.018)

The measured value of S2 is 1.2 angstrom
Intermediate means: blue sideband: 1.2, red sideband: 1.23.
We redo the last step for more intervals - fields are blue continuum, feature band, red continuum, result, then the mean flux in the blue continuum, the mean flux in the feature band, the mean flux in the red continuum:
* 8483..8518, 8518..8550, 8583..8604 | 1.90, 1.17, 1.13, 1.26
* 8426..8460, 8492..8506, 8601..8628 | 1.29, 1.25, 1.14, 1.26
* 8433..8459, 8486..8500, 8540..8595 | 0.70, 1.24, 1.17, 1.21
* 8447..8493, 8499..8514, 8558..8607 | 1.03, 1.22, 1.15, 1.25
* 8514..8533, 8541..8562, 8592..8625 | 1.83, 1.23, 1.13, 1.26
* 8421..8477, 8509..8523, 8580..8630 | 0.64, 1.23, 1.19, 1.27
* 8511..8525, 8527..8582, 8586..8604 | 2.57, 1.21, 1.18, 1.26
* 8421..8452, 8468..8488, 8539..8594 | 0.40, 1.25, 1.21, 1.2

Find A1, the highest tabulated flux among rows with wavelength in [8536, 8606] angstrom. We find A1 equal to 1.345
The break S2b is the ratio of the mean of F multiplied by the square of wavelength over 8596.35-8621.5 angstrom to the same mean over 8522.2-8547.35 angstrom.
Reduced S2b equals 1.13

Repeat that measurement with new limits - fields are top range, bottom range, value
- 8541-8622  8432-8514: 1.04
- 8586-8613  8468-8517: 1.09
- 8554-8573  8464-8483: 1.05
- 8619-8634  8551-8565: 1.07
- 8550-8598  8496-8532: 1.06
